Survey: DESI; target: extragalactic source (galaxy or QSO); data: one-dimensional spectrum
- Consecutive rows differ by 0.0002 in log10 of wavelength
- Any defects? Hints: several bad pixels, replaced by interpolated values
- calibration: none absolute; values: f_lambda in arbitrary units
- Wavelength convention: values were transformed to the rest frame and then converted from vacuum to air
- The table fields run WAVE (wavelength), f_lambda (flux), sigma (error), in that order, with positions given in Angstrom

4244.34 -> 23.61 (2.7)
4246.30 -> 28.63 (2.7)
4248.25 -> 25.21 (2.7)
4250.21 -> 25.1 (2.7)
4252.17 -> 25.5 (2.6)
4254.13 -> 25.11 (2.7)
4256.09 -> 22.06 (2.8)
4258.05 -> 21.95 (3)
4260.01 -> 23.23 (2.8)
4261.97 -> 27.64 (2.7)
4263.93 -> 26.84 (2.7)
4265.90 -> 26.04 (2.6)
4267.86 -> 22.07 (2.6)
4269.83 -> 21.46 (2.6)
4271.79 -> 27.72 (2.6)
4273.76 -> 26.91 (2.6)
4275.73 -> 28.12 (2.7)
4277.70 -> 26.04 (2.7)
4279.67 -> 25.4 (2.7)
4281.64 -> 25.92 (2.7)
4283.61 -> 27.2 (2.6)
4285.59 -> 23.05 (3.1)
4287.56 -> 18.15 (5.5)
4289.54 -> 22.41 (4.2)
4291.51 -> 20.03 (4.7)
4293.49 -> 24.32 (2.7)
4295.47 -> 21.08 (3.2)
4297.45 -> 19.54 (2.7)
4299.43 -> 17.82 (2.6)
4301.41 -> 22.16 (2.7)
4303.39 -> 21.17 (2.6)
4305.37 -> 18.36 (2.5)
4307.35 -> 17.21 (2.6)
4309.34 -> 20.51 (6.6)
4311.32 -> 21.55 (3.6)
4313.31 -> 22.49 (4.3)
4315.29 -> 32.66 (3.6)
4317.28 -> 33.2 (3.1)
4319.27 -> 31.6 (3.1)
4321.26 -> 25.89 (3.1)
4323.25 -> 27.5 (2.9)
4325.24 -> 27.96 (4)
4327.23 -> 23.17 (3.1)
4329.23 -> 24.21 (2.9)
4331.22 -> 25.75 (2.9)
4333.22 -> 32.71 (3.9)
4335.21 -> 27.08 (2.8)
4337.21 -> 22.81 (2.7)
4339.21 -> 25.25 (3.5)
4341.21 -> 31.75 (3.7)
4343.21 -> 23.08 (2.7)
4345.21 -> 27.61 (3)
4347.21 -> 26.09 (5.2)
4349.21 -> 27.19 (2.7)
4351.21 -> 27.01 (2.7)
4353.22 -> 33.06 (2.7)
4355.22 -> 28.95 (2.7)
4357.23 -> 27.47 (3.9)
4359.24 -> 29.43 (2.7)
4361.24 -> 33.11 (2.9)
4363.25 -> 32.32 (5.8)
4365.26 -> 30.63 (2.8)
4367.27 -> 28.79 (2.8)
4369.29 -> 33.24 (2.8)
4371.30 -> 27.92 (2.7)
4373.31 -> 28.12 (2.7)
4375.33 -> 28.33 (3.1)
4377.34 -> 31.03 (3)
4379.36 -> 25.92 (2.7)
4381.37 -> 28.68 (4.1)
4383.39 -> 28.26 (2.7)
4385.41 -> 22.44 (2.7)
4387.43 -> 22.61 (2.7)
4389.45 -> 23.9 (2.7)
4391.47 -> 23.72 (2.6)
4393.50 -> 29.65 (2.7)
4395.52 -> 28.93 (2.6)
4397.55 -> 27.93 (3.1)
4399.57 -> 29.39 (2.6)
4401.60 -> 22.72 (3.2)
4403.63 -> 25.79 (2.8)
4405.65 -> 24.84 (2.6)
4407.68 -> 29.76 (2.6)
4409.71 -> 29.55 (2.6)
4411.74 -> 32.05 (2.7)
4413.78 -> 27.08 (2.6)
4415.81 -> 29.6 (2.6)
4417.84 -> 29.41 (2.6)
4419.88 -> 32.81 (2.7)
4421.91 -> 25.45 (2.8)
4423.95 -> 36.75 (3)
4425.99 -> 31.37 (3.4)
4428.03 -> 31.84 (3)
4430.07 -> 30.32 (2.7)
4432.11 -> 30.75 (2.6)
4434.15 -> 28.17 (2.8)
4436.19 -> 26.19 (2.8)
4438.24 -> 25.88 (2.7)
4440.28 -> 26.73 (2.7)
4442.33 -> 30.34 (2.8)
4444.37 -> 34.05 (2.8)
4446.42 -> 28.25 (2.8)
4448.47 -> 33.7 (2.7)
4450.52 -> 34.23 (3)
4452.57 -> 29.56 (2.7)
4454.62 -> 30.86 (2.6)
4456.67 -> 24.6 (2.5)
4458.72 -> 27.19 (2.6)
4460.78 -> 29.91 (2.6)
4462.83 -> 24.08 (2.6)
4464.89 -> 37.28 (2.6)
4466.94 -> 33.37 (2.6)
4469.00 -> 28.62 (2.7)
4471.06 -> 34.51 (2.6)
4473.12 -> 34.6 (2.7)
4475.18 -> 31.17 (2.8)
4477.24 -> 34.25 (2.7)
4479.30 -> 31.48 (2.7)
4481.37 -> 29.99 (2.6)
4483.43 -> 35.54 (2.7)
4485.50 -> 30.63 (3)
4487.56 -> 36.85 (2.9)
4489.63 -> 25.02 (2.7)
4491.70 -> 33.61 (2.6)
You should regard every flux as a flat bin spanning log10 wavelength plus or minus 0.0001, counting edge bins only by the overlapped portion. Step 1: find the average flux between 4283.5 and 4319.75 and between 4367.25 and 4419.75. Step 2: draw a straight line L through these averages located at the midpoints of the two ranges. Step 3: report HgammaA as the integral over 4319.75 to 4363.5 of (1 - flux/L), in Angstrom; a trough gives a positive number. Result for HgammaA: -4.9 Angstrom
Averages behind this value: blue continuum 22.6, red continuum 27.7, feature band 27.7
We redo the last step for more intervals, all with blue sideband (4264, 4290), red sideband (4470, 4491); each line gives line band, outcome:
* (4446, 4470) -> 1.05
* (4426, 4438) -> 0.47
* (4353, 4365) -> -1.17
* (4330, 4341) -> -0.03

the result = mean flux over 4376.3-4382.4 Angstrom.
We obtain 28.6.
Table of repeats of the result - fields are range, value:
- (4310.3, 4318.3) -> 27.5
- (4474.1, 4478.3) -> 32.8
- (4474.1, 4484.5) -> 32.5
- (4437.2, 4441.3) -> 26.3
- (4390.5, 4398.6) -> 27.6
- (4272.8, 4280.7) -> 26.6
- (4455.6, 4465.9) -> 28.6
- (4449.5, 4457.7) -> 29.8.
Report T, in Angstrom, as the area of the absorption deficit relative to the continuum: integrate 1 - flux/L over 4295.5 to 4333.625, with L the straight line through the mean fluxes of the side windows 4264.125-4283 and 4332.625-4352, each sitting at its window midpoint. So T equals 3.09 Angstrom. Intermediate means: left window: 25.6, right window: 26.9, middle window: 24.3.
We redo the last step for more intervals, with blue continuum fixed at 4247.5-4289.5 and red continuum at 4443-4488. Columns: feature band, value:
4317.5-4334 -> -0.53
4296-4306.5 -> 2.45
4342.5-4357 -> -0.06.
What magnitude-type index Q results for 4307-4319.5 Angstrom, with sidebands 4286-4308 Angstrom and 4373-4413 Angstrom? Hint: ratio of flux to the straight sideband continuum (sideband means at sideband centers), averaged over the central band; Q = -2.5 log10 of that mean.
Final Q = -0.19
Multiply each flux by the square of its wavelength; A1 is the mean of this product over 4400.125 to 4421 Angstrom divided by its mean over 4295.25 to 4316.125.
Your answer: 1.4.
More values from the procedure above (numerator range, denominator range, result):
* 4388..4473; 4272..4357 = 1.23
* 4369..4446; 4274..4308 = 1.34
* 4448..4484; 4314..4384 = 1.16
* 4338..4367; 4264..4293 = 1.22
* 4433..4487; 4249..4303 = 1.40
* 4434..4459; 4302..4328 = 1.25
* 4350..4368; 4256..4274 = 1.28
